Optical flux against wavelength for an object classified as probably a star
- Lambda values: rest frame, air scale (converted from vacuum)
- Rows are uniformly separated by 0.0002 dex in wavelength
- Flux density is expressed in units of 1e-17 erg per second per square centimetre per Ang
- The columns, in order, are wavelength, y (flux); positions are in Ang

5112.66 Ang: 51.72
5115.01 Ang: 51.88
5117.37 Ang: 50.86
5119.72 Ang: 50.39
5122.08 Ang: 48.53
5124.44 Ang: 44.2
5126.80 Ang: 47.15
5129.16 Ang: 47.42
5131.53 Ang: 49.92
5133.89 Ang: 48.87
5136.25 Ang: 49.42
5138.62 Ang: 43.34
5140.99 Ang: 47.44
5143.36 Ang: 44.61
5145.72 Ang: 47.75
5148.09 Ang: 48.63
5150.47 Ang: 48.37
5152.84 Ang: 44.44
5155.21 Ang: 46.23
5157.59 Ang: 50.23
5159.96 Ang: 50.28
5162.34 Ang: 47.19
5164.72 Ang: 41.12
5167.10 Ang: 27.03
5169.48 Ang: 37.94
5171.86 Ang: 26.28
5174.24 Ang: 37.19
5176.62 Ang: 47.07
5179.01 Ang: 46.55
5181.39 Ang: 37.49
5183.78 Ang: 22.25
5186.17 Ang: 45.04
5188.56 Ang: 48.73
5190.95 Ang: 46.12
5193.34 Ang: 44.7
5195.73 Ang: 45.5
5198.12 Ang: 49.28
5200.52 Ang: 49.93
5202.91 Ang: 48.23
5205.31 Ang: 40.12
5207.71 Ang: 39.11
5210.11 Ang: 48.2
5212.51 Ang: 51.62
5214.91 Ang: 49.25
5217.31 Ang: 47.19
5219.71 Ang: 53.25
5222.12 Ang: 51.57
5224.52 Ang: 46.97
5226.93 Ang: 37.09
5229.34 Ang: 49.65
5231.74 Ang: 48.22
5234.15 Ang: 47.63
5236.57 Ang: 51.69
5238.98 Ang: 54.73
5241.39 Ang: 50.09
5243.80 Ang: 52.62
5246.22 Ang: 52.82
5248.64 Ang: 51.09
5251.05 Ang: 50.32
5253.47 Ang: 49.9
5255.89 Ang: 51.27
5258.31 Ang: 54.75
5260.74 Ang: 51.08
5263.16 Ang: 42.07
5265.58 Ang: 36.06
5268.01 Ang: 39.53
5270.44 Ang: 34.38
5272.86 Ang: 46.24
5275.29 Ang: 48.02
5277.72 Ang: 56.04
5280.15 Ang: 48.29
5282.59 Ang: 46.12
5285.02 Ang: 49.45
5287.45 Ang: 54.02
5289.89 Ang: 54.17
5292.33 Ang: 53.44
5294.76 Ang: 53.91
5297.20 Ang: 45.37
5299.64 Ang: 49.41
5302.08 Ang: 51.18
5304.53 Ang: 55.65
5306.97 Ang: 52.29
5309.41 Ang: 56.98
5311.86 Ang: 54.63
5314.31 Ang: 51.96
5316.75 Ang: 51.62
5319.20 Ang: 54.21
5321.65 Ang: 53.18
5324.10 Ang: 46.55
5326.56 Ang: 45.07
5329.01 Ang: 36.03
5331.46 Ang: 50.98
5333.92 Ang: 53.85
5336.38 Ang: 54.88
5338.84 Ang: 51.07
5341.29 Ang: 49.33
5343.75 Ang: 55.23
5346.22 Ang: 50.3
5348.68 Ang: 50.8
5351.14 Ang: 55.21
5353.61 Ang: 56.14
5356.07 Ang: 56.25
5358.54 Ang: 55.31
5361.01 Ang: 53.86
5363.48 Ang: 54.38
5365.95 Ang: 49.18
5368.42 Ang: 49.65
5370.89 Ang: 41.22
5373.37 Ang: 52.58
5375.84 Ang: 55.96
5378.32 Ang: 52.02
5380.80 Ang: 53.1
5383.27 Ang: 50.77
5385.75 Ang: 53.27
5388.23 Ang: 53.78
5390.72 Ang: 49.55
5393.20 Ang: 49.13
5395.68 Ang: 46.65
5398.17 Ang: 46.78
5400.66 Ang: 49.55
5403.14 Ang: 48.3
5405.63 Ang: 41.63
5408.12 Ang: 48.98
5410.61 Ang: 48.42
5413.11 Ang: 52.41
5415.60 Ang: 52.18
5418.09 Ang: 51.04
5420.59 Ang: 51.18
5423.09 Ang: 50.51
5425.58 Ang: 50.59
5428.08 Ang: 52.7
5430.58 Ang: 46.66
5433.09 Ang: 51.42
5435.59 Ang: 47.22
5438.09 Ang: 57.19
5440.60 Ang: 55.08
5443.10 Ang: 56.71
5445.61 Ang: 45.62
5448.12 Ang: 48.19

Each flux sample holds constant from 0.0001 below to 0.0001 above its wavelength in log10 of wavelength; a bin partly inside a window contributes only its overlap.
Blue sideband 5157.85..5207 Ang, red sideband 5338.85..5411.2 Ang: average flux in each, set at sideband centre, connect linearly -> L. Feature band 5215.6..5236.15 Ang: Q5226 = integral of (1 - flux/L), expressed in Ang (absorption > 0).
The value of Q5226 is -1.79 Ang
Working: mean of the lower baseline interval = 42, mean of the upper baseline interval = 51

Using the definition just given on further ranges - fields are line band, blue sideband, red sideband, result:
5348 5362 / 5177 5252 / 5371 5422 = -1.5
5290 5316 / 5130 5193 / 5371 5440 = -2.8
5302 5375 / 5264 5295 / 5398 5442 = -4.7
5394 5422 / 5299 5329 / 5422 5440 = 1.2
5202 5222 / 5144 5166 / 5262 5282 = -0.8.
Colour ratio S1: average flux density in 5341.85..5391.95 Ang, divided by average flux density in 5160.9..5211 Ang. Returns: 1.26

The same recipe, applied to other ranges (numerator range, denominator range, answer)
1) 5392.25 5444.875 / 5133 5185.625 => 1.18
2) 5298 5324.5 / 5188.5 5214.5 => 1.13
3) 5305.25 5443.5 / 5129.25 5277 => 1.12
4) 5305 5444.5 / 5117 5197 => 1.16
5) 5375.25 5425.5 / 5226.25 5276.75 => 1.05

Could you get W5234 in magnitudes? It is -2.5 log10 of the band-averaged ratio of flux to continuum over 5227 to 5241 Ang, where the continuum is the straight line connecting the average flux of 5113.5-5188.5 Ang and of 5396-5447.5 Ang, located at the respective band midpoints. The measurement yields -0.071 mag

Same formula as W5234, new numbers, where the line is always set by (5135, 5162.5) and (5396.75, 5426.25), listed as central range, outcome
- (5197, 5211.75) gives 0.042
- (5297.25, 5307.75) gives -0.063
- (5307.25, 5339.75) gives -0.049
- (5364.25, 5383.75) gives -0.036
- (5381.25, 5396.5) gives -0.037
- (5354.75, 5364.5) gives -0.128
